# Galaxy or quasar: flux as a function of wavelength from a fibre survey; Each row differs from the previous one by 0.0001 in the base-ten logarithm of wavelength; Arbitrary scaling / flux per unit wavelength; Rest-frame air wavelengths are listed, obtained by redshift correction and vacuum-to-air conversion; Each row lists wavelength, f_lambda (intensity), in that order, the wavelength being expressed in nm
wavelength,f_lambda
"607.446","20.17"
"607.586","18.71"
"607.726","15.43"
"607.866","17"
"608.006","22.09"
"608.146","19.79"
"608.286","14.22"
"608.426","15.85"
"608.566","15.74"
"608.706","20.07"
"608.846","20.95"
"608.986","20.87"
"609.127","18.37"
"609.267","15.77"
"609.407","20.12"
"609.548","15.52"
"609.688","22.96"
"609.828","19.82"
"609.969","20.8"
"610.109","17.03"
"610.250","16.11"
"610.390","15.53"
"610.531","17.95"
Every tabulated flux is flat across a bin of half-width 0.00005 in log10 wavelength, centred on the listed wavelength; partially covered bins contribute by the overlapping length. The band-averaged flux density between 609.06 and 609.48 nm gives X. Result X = 18.1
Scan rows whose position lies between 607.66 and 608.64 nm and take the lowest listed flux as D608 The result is 14.22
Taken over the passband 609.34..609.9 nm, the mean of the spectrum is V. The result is 19.6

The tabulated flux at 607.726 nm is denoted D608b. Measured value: 15.43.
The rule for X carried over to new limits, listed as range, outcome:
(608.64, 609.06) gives 20.6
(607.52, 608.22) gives 18.6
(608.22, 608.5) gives 15.1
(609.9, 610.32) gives 18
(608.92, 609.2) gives 19.5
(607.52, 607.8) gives 17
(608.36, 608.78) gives 17.3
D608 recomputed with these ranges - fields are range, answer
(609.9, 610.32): 16.11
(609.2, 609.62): 15.52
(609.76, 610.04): 19.82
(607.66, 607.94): 15.43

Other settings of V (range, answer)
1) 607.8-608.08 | 19.6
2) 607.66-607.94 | 16.3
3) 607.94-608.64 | 17.5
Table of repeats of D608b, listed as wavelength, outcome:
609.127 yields 18.37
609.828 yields 19.82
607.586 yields 18.71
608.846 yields 20.95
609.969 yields 20.8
